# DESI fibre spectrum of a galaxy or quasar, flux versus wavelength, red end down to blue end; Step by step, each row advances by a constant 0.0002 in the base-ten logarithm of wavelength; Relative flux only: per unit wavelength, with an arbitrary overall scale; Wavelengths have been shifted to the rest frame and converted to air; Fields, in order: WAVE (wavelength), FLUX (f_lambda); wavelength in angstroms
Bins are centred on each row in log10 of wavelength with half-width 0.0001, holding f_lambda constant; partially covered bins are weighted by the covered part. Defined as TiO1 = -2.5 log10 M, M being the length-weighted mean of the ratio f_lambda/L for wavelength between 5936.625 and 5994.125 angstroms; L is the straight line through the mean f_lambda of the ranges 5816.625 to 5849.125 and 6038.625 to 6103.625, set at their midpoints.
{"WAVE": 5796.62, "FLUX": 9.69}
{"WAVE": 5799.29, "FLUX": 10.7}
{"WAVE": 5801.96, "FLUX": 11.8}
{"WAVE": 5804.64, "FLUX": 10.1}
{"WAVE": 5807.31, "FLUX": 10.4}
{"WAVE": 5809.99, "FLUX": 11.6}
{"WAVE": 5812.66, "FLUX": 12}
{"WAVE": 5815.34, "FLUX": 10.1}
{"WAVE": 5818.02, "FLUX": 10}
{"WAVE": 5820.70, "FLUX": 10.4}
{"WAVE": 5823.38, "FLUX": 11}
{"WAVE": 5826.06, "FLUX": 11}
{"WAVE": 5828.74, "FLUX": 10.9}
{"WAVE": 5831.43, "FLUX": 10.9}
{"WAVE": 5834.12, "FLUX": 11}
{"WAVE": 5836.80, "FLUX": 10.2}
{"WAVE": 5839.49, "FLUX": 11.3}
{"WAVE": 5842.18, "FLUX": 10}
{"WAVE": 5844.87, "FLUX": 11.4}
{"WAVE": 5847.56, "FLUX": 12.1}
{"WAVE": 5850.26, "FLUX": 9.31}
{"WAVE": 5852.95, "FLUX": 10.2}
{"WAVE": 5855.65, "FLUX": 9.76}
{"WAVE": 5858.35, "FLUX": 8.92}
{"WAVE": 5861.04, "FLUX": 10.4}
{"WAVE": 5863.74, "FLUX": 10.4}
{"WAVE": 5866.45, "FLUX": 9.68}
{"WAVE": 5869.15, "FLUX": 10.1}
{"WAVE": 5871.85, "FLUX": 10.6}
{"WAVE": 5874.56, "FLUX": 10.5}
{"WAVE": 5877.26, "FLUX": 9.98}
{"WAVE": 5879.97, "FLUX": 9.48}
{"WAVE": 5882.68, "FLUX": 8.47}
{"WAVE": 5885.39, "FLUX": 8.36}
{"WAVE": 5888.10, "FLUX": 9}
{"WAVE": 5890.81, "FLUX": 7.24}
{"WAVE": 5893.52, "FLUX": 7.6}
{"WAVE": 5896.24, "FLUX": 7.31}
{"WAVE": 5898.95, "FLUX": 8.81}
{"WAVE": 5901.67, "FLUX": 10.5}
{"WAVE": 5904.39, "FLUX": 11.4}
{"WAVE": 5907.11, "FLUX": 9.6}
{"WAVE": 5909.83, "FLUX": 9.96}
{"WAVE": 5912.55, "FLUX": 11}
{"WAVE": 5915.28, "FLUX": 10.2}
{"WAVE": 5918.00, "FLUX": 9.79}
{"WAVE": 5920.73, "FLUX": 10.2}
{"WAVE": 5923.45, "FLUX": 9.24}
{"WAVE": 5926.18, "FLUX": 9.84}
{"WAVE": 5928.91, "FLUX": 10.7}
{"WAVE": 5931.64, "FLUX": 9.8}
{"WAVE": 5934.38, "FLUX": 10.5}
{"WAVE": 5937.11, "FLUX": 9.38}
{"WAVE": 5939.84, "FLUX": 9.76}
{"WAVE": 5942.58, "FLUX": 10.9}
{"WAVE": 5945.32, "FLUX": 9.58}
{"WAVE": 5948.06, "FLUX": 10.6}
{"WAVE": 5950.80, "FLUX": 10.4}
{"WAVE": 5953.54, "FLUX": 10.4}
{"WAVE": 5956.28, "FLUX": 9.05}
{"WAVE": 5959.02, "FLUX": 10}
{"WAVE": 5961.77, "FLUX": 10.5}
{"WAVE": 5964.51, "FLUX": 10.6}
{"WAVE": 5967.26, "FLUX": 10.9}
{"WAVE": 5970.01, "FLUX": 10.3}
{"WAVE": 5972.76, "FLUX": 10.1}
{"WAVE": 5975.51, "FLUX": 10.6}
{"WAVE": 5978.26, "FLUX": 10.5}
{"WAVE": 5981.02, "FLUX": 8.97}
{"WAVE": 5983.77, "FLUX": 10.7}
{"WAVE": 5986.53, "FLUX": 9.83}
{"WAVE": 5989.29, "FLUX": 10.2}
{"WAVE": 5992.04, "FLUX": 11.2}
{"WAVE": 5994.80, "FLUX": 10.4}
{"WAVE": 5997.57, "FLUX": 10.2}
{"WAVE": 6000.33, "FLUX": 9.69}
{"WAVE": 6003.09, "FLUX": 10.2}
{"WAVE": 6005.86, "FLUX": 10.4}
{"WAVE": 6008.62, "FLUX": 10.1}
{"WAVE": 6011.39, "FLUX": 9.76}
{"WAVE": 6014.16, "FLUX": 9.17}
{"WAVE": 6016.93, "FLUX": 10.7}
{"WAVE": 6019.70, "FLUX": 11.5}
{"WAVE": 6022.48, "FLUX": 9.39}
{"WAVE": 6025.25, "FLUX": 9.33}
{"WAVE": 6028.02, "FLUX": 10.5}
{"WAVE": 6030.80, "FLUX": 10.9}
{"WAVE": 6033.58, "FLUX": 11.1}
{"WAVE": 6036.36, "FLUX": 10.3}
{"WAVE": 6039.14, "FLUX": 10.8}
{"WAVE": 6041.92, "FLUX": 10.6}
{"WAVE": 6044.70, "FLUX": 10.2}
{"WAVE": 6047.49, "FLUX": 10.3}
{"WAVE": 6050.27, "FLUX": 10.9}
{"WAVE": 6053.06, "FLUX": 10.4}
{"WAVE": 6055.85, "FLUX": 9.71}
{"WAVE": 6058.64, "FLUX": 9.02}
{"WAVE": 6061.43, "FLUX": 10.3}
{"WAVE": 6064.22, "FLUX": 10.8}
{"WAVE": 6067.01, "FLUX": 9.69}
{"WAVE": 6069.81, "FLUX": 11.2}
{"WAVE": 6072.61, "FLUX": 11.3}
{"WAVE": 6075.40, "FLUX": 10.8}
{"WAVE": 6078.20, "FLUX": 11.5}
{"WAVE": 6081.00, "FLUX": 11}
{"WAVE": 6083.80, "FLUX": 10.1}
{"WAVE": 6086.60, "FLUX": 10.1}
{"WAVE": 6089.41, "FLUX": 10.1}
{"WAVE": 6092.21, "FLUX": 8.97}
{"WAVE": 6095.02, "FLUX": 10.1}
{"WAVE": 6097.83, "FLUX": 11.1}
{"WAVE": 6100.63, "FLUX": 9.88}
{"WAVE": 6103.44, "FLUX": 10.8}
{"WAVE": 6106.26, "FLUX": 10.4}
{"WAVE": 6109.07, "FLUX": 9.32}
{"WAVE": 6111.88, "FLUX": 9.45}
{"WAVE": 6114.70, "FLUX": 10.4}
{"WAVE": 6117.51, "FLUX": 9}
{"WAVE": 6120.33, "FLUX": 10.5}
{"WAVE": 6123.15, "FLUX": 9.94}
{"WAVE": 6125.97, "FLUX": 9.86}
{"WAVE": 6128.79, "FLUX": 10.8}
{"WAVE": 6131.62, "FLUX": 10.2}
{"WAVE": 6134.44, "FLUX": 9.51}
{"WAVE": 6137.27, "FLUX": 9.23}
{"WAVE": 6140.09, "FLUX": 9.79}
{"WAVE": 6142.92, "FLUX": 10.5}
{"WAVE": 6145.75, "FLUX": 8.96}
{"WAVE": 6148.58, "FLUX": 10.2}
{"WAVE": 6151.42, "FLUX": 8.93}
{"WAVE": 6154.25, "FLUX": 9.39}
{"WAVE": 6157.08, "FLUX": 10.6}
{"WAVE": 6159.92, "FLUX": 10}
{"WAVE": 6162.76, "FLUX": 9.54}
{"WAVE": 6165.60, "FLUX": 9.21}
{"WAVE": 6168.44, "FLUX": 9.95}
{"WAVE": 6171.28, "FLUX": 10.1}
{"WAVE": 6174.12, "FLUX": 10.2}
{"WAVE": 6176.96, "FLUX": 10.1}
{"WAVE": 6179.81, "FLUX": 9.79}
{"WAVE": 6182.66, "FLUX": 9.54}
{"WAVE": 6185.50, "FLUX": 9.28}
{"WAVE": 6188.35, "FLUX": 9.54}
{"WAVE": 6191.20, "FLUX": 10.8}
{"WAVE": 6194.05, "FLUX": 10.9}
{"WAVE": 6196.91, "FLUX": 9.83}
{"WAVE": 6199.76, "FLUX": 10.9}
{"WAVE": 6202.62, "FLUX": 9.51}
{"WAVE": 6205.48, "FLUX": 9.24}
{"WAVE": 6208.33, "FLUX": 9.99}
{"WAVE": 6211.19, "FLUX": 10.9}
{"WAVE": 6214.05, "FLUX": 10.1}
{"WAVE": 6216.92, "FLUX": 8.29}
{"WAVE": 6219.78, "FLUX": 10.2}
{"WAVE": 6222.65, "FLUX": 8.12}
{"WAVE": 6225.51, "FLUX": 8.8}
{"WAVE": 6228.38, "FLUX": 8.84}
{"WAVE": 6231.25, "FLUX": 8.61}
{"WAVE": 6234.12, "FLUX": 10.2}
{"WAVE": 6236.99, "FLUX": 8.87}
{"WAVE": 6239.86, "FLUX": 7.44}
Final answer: 0.04 mag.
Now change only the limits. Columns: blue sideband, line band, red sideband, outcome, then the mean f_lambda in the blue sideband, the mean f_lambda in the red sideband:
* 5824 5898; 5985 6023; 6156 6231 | -0.04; 9.86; 9.76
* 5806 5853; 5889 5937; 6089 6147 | 0.10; 10.8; 9.94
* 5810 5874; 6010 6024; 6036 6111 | 0.03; 10.5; 10.4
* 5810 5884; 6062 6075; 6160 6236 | -0.08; 10.4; 9.71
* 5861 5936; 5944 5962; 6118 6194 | -0.04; 9.65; 9.87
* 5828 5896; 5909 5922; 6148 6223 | -0.04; 9.86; 9.84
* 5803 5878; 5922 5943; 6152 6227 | 0.04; 10.5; 9.79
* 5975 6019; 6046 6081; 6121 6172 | -0.05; 10.2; 9.82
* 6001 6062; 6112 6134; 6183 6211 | 0.01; 10.2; 10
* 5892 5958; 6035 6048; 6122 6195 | -0.06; 9.85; 9.87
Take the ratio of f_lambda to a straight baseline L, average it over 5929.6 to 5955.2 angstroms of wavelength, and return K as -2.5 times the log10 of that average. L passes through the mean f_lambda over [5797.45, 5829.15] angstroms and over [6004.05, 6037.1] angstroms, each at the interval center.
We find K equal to 0.034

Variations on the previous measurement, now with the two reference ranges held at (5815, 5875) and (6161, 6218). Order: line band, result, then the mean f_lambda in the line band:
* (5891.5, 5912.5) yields 0.110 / 9.35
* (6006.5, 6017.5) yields 0.029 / 9.91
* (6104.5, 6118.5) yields 0.028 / 9.76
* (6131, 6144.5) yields 0.018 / 9.82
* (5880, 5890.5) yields 0.206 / 8.58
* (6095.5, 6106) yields -0.052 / 10.5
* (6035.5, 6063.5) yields -0.016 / 10.3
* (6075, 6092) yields -0.043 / 10.5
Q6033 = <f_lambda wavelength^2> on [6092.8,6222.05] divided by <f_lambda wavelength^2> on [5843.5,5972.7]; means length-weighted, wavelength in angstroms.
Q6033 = 1.1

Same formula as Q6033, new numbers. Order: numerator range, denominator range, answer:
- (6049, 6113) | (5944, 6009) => 1.04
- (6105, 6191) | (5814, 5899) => 1.09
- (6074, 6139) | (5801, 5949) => 1.09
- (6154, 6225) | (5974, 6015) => 1.03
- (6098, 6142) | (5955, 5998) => 1.02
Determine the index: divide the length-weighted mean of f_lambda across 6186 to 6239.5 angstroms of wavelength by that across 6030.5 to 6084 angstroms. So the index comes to 0.91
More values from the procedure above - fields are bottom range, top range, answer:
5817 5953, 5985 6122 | 1.03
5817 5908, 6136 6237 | 0.98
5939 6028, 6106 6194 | 0.97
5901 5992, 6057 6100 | 1.02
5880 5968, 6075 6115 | 1.05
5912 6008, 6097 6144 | 0.98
